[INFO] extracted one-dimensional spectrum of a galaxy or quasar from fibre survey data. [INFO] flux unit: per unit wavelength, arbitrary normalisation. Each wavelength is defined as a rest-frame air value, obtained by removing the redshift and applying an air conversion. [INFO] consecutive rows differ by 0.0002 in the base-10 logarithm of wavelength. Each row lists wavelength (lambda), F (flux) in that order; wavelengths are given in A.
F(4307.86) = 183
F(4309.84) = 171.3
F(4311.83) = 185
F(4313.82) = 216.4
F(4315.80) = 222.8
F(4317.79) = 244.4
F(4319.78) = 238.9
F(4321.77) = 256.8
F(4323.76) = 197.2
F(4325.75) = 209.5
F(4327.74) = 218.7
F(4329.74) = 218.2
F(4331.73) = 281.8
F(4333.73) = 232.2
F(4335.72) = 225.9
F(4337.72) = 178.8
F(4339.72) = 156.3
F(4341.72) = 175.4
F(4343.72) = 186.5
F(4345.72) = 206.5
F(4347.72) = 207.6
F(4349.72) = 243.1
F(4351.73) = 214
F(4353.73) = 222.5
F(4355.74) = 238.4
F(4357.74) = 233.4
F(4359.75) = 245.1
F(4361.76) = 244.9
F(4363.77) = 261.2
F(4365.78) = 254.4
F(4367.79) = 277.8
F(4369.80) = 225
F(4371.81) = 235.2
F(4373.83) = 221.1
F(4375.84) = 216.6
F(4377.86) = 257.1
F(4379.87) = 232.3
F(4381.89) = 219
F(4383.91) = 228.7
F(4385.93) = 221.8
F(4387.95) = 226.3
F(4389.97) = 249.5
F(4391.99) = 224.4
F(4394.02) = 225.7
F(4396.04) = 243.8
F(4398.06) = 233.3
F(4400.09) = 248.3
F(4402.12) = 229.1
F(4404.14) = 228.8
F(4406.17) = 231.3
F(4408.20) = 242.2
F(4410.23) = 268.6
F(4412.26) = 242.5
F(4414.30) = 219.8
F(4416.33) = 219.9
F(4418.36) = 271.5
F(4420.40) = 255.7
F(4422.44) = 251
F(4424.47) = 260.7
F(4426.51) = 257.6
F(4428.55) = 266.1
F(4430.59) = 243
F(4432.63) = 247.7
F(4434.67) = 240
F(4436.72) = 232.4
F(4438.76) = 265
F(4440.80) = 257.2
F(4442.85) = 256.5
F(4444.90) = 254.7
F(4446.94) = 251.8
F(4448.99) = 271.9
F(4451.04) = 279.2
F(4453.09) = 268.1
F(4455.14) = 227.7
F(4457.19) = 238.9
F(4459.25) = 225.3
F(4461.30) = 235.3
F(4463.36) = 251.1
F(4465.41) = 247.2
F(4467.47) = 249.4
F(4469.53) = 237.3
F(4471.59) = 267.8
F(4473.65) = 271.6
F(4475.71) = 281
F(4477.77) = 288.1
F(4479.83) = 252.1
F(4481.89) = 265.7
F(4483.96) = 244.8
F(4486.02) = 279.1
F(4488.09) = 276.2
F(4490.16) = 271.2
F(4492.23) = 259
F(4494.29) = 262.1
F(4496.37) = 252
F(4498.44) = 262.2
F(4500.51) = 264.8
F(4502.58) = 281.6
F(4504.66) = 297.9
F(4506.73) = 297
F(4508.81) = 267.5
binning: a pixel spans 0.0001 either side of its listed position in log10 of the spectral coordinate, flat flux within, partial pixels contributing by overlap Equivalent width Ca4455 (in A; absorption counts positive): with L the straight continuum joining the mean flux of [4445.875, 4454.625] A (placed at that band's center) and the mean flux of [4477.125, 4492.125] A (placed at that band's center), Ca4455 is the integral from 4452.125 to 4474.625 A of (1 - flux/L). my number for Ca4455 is 1.6 A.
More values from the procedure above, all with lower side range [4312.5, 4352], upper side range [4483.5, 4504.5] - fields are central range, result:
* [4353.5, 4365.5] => -1.0 A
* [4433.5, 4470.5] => 0.7 A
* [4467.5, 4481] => -0.2 A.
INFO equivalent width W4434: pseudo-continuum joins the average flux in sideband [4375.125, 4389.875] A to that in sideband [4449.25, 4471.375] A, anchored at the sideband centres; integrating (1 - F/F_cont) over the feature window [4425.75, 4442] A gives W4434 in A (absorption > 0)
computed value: -0.63 A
